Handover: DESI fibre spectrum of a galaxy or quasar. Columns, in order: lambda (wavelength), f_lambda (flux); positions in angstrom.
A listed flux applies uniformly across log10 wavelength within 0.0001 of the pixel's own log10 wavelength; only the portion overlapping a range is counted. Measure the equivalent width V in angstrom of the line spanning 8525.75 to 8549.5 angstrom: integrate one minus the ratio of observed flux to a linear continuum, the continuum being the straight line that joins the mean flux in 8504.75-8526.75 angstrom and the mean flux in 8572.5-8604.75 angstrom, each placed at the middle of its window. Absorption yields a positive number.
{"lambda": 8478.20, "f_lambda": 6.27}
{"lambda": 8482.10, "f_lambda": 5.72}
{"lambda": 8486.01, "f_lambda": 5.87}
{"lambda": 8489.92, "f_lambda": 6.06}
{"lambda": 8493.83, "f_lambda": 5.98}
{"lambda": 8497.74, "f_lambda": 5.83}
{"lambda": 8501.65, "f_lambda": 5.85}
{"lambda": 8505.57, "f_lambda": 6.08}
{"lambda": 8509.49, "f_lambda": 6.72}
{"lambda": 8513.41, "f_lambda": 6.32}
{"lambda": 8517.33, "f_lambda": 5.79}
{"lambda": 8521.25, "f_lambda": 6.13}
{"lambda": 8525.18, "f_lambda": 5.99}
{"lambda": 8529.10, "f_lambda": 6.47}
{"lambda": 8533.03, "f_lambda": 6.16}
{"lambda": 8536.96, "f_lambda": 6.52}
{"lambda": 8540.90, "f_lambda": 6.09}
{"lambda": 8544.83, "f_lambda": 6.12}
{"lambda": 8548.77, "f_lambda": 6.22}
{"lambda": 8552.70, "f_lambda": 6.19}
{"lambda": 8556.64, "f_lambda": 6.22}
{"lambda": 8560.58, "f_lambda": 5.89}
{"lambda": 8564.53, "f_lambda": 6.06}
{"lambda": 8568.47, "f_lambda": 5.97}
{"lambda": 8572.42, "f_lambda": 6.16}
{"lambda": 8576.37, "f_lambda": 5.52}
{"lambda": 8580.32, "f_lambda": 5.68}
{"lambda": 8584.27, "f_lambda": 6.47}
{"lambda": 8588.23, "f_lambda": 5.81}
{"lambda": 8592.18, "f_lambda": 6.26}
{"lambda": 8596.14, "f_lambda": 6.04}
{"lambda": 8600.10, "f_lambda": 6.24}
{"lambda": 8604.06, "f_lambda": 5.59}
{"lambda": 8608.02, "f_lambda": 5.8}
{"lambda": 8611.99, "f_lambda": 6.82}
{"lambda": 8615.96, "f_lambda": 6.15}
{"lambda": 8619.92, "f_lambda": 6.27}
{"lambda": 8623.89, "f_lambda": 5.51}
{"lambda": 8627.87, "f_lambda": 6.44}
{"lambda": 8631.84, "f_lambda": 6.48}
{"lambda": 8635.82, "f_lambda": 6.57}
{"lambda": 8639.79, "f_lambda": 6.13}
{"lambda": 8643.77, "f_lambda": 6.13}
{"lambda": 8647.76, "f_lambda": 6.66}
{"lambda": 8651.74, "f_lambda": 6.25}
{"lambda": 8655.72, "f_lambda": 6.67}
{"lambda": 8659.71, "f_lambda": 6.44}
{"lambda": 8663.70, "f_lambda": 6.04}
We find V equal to -0.5 angstrom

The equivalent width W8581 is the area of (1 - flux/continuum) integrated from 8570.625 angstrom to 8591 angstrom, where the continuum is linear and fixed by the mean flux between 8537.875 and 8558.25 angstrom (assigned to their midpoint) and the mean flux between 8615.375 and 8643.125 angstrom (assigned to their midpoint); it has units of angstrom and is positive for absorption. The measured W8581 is 0.9 angstrom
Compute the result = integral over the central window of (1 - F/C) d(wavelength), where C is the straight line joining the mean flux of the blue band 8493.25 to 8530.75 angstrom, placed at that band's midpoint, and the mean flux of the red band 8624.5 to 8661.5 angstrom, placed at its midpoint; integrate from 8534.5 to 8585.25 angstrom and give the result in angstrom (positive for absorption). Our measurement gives 1.1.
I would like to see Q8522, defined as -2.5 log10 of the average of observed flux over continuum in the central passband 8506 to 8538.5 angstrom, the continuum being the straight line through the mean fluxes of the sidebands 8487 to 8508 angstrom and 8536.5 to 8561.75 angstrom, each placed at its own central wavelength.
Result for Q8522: -0.033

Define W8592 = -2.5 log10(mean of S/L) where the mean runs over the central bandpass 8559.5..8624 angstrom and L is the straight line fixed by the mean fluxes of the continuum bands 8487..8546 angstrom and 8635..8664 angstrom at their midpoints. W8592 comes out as 0.04 mag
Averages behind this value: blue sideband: 6.14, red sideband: 6.37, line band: 6.03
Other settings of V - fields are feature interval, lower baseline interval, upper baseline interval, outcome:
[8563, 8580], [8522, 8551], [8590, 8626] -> 0.7 angstrom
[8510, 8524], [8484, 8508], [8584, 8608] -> -0.4 angstrom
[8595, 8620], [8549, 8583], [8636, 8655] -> 0.2 angstrom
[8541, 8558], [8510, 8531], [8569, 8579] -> -0.5 angstrom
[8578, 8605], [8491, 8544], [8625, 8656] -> 1.1 angstrom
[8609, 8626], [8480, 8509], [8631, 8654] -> 0.4 angstrom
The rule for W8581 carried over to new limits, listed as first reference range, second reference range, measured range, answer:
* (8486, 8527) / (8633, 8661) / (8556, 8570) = 0.4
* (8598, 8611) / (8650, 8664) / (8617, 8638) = -0.4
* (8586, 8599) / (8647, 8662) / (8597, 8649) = 0.5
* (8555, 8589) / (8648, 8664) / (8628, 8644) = -0.1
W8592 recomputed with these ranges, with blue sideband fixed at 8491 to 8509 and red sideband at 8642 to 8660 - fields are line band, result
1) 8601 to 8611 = 0.08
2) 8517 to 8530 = -0.01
